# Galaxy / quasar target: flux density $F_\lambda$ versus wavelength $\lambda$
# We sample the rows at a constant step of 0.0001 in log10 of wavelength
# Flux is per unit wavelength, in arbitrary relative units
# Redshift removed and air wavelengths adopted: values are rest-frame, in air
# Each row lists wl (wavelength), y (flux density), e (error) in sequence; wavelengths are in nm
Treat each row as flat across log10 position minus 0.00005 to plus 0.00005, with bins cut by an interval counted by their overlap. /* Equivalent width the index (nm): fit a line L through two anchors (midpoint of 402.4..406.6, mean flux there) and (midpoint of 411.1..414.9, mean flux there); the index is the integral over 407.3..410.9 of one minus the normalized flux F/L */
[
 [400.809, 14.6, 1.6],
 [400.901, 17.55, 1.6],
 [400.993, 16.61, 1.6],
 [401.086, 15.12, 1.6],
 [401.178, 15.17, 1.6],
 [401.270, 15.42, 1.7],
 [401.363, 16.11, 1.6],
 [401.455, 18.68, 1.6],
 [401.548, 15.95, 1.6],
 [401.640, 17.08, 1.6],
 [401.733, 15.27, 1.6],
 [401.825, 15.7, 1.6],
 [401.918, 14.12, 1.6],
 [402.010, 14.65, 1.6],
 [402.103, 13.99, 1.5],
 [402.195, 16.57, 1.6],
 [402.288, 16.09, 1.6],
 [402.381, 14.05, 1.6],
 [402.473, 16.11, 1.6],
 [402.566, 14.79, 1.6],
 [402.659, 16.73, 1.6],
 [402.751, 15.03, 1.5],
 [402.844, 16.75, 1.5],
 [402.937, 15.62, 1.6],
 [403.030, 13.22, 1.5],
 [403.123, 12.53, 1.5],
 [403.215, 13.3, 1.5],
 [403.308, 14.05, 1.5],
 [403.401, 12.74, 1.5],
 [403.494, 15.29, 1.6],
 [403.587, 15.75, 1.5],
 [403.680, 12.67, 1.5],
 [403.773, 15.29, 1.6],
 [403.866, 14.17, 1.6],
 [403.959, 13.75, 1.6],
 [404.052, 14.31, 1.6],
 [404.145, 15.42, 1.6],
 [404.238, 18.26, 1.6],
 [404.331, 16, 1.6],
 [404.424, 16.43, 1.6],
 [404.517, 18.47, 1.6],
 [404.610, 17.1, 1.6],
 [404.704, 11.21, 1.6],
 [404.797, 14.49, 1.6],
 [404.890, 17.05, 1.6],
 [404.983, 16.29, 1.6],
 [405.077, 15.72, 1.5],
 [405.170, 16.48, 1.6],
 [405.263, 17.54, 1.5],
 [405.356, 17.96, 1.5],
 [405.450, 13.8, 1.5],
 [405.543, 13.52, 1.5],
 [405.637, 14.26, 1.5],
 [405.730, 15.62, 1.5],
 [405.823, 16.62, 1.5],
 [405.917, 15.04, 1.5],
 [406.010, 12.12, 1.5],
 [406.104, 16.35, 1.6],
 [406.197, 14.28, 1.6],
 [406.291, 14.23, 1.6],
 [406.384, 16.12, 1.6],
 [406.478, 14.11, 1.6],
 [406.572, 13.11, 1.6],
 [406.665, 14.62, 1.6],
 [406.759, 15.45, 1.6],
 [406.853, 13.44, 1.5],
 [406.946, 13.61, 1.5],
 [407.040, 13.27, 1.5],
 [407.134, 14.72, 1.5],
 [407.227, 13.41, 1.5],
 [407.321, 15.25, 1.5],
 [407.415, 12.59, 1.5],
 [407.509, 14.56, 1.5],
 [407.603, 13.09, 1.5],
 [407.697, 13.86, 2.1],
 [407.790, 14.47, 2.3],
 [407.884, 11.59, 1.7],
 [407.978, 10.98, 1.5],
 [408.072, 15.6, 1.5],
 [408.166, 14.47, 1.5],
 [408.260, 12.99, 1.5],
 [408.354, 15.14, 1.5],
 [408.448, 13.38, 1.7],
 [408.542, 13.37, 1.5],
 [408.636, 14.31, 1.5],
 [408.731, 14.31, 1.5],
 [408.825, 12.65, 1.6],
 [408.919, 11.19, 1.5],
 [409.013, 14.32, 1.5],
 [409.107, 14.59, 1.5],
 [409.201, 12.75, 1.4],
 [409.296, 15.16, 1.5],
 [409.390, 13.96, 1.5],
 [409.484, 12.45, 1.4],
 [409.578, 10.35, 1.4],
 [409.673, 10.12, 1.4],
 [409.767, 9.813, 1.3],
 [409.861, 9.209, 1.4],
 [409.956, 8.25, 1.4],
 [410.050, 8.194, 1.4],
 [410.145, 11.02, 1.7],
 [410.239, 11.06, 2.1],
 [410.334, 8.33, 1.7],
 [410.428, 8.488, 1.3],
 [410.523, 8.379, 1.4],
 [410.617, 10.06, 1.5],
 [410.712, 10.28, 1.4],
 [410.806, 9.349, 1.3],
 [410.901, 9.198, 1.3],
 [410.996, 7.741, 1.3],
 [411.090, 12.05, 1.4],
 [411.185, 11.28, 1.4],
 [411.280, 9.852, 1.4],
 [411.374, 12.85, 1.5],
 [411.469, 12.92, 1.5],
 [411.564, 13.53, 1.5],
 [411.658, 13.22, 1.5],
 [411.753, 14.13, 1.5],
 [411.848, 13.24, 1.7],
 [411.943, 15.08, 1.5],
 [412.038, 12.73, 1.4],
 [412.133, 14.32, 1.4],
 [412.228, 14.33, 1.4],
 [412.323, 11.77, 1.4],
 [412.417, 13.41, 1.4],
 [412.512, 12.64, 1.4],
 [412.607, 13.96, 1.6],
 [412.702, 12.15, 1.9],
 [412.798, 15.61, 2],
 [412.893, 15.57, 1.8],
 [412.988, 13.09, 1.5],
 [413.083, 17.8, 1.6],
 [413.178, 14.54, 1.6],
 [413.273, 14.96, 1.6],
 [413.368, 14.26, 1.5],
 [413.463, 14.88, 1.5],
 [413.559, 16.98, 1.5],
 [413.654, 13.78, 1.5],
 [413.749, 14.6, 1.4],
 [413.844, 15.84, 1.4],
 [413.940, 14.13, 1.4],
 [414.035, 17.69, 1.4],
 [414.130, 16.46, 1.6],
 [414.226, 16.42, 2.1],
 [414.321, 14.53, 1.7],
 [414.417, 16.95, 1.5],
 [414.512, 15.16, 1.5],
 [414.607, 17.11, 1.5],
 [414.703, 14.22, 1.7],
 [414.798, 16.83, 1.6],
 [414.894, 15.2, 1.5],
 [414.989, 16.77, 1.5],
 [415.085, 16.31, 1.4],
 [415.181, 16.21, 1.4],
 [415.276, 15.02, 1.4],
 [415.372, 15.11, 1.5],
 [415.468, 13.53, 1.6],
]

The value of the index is 0.66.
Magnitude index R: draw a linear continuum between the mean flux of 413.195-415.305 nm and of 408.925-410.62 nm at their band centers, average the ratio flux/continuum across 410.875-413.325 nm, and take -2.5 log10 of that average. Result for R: 0.02 mag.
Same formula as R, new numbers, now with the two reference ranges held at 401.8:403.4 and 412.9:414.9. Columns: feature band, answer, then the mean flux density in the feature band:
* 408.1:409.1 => 0.113 mag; 13.7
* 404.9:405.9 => -0.057 mag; 15.8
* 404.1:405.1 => -0.077 mag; 16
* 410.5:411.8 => 0.350 mag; 11.1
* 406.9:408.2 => 0.110 mag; 13.7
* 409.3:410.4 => 0.415 mag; 10.4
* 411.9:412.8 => 0.145 mag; 13.5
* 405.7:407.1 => 0.039 mag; 14.5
